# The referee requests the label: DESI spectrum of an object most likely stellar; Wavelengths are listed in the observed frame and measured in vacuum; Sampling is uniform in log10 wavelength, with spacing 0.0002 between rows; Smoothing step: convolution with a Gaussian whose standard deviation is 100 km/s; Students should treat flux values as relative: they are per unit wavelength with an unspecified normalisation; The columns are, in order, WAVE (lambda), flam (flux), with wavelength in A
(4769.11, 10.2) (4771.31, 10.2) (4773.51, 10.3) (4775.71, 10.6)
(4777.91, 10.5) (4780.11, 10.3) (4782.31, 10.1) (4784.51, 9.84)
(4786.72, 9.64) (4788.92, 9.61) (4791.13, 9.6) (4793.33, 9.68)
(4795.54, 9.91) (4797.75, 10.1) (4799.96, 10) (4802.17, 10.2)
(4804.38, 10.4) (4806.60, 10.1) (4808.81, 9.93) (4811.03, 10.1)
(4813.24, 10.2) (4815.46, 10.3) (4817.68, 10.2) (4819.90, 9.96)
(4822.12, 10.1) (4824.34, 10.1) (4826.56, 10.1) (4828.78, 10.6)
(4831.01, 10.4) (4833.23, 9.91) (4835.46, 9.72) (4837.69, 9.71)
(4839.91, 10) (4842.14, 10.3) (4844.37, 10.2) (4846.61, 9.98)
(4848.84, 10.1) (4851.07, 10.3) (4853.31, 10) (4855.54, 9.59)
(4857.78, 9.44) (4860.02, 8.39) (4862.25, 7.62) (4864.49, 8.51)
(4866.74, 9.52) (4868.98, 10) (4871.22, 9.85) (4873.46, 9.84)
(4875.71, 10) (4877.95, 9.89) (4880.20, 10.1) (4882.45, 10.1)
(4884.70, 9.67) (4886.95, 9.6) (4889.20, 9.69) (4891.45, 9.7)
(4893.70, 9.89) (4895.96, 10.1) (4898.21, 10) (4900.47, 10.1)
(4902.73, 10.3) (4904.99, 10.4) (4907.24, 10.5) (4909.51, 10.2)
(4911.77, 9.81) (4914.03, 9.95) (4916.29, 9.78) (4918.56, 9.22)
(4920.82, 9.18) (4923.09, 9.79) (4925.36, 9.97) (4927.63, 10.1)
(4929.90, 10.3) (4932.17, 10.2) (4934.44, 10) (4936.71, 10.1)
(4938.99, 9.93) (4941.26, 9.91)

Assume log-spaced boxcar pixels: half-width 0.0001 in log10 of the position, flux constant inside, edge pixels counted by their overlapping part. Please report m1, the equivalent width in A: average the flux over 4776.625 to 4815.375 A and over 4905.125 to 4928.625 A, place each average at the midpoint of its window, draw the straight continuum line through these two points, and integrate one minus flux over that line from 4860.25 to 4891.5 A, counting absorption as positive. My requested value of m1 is 1.2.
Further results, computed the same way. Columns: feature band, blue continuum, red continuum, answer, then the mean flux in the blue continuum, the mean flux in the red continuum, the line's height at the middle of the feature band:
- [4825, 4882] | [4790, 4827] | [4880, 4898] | 1.0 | 10.1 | 9.85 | 9.94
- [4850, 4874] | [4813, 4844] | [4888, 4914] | 1.7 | 10.1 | 10.1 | 10.1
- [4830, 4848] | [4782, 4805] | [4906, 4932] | -0.2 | 9.9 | 9.91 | 9.9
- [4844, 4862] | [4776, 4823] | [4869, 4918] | 0.7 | 10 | 9.97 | 10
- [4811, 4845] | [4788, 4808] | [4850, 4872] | -1.7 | 9.96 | 9.31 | 9.65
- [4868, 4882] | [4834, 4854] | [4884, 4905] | 0.0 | 10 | 9.93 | 9.97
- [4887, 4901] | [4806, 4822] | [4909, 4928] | -0.1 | 10.1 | 9.75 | 9.84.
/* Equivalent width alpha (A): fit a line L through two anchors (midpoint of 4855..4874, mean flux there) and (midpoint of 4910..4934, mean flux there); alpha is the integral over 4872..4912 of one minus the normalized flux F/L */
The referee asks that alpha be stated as -2.1 A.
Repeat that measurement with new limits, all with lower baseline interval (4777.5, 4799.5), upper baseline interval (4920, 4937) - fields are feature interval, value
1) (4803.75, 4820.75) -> -0.38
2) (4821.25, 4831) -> -0.32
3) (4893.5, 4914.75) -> -0.40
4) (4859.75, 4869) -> 1.15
